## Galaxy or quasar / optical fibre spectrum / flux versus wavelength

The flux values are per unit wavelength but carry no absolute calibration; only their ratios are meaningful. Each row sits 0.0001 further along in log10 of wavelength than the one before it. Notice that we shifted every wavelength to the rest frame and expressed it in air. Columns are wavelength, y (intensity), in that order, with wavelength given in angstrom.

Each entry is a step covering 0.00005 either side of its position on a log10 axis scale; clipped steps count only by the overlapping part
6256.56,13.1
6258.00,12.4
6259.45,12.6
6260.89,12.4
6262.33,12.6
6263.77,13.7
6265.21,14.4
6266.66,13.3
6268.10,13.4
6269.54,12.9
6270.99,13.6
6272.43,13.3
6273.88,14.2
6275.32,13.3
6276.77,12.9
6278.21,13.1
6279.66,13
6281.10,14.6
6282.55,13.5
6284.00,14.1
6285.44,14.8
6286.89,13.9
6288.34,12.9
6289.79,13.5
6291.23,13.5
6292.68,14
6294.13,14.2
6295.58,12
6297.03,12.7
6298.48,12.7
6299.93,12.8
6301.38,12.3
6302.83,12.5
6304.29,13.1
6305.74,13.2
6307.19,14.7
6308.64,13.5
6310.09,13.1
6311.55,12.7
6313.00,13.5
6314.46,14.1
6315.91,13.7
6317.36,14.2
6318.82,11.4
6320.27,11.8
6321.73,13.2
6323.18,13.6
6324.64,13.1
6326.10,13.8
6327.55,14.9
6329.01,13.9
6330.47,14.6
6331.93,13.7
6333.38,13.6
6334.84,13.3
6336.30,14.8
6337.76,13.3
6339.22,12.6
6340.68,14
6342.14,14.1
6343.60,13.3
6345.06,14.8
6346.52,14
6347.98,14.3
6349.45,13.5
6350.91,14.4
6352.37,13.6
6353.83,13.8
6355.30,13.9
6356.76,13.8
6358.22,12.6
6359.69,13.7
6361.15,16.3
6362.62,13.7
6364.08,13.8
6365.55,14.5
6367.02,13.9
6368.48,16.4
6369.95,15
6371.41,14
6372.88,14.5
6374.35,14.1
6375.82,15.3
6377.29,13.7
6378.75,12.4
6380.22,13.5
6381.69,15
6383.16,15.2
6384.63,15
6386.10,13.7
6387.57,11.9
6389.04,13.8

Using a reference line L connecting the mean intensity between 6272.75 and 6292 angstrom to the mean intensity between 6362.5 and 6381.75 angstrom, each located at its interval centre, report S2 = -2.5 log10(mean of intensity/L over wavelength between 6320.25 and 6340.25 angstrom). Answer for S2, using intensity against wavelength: 0.03 mag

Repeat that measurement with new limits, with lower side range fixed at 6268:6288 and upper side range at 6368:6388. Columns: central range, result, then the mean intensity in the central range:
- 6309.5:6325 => 0.060 mag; 13.1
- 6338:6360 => 0.026 mag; 13.7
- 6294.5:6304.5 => 0.094 mag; 12.6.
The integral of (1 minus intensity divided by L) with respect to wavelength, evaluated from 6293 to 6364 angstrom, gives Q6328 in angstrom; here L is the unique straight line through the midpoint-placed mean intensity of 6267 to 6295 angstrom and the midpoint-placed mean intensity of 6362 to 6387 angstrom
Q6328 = 2.12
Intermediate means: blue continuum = 13.6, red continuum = 14.3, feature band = 13.6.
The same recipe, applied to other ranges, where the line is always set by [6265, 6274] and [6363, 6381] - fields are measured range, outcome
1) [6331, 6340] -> 0.3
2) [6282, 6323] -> 1.4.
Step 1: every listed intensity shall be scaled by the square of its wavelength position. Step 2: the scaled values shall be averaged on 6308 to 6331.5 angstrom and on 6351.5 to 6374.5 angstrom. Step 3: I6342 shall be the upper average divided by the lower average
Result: 1.07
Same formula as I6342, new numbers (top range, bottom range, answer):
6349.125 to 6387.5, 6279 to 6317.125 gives 1.08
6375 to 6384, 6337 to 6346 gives 1.05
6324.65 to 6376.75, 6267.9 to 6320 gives 1.08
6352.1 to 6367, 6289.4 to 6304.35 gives 1.10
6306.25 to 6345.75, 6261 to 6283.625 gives 1.03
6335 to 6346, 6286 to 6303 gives 1.07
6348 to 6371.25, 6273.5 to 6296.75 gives 1.07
